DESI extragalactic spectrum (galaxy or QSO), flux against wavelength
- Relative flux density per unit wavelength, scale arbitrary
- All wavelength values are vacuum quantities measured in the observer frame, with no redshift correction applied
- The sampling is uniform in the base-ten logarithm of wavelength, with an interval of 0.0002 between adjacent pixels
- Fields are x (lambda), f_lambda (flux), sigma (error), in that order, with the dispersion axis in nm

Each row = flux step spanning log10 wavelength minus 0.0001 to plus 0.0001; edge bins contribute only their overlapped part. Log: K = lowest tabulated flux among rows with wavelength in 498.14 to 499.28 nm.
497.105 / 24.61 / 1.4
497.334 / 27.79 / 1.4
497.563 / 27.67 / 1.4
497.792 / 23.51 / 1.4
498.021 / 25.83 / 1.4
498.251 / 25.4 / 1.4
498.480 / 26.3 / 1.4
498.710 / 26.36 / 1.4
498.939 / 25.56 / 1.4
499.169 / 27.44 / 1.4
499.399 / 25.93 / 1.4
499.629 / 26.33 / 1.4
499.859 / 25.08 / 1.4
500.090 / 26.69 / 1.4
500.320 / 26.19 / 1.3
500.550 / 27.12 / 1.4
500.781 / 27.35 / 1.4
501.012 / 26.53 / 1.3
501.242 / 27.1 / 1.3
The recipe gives 25.4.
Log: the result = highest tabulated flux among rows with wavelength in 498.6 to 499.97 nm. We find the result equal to 27.44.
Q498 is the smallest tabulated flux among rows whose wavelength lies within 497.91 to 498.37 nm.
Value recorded 25.4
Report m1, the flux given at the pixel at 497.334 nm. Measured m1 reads 27.79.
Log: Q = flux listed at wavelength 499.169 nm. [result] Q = 27.44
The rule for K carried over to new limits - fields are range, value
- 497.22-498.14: 23.51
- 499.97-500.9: 26.19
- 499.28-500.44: 25.08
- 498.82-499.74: 25.56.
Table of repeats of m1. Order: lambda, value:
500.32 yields 26.19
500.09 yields 26.69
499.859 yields 25.08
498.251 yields 25.4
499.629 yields 26.33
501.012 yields 26.53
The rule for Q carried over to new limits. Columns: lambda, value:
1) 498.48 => 26.3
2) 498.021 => 25.83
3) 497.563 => 27.67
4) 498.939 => 25.56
